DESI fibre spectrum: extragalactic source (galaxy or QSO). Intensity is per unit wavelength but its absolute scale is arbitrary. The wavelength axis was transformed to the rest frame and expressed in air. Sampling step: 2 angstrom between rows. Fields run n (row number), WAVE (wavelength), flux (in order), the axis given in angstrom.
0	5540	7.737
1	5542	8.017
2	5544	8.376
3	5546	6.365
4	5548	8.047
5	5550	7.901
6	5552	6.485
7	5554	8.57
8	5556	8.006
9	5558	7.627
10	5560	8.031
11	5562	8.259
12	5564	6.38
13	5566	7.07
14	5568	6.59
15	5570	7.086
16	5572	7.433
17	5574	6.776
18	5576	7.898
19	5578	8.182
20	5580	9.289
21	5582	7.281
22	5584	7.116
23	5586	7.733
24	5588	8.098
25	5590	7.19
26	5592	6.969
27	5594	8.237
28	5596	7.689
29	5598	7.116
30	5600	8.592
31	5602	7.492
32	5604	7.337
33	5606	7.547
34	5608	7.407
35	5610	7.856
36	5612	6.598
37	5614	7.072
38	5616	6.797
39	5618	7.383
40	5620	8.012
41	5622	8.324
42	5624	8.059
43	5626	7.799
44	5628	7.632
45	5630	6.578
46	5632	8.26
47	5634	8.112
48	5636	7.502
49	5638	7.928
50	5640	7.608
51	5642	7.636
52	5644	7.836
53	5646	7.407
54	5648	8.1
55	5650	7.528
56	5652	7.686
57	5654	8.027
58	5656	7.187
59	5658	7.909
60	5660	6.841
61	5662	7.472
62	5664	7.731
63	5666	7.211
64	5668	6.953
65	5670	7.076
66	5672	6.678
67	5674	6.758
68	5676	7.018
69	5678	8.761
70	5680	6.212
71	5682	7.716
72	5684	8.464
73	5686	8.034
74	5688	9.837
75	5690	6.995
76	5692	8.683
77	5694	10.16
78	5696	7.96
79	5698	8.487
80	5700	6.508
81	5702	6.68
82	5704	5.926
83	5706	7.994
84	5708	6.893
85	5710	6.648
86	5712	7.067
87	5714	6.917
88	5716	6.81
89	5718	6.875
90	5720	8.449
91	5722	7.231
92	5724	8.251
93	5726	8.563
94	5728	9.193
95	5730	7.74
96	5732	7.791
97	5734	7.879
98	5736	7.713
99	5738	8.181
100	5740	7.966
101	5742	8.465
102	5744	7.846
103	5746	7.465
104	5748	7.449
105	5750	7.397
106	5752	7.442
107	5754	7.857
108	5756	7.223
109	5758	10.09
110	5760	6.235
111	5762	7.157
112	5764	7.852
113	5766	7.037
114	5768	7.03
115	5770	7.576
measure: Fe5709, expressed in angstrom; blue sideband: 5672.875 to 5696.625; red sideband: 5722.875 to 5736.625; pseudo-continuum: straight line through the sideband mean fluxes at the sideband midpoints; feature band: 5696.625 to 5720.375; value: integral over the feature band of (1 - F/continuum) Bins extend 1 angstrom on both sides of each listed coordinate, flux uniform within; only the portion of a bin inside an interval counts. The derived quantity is 3.0 angstrom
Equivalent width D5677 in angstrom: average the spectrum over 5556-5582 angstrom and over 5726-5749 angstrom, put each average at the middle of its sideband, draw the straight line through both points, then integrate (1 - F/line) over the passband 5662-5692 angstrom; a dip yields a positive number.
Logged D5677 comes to 1.0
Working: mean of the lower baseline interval 7.56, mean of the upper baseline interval 8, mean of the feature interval 7.57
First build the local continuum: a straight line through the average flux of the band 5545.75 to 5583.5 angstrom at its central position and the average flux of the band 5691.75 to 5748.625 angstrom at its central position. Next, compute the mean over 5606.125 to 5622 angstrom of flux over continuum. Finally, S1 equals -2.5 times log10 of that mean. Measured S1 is 0.03 mag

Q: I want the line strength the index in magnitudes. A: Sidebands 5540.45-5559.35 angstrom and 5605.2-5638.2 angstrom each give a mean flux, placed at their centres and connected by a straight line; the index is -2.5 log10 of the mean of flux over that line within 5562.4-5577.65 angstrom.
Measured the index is 0.08 mag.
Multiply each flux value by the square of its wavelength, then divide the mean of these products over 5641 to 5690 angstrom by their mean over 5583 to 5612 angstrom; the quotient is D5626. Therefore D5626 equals 1.03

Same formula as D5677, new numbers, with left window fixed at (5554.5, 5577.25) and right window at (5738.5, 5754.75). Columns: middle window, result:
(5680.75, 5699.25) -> -1.9 angstrom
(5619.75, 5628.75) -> -0.5 angstrom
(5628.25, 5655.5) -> -0.5 angstrom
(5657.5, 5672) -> 0.7 angstrom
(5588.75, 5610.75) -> -0.3 angstrom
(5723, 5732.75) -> -0.8 angstrom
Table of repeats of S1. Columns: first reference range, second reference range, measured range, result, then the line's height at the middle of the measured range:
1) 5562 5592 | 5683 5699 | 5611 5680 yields 0.09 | 8.13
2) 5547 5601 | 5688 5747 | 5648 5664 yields 0.02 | 7.69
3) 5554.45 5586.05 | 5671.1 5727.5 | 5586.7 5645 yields 0.00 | 7.58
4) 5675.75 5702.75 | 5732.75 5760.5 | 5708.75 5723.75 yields 0.10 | 7.92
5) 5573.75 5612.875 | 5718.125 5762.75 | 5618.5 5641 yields -0.01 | 7.7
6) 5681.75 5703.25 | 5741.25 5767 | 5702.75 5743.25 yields 0.04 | 7.89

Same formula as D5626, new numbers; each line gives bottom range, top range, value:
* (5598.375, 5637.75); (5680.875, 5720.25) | 1.03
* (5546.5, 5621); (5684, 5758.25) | 1.08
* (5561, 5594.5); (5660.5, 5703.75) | 1.06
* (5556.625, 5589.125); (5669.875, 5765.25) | 1.07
